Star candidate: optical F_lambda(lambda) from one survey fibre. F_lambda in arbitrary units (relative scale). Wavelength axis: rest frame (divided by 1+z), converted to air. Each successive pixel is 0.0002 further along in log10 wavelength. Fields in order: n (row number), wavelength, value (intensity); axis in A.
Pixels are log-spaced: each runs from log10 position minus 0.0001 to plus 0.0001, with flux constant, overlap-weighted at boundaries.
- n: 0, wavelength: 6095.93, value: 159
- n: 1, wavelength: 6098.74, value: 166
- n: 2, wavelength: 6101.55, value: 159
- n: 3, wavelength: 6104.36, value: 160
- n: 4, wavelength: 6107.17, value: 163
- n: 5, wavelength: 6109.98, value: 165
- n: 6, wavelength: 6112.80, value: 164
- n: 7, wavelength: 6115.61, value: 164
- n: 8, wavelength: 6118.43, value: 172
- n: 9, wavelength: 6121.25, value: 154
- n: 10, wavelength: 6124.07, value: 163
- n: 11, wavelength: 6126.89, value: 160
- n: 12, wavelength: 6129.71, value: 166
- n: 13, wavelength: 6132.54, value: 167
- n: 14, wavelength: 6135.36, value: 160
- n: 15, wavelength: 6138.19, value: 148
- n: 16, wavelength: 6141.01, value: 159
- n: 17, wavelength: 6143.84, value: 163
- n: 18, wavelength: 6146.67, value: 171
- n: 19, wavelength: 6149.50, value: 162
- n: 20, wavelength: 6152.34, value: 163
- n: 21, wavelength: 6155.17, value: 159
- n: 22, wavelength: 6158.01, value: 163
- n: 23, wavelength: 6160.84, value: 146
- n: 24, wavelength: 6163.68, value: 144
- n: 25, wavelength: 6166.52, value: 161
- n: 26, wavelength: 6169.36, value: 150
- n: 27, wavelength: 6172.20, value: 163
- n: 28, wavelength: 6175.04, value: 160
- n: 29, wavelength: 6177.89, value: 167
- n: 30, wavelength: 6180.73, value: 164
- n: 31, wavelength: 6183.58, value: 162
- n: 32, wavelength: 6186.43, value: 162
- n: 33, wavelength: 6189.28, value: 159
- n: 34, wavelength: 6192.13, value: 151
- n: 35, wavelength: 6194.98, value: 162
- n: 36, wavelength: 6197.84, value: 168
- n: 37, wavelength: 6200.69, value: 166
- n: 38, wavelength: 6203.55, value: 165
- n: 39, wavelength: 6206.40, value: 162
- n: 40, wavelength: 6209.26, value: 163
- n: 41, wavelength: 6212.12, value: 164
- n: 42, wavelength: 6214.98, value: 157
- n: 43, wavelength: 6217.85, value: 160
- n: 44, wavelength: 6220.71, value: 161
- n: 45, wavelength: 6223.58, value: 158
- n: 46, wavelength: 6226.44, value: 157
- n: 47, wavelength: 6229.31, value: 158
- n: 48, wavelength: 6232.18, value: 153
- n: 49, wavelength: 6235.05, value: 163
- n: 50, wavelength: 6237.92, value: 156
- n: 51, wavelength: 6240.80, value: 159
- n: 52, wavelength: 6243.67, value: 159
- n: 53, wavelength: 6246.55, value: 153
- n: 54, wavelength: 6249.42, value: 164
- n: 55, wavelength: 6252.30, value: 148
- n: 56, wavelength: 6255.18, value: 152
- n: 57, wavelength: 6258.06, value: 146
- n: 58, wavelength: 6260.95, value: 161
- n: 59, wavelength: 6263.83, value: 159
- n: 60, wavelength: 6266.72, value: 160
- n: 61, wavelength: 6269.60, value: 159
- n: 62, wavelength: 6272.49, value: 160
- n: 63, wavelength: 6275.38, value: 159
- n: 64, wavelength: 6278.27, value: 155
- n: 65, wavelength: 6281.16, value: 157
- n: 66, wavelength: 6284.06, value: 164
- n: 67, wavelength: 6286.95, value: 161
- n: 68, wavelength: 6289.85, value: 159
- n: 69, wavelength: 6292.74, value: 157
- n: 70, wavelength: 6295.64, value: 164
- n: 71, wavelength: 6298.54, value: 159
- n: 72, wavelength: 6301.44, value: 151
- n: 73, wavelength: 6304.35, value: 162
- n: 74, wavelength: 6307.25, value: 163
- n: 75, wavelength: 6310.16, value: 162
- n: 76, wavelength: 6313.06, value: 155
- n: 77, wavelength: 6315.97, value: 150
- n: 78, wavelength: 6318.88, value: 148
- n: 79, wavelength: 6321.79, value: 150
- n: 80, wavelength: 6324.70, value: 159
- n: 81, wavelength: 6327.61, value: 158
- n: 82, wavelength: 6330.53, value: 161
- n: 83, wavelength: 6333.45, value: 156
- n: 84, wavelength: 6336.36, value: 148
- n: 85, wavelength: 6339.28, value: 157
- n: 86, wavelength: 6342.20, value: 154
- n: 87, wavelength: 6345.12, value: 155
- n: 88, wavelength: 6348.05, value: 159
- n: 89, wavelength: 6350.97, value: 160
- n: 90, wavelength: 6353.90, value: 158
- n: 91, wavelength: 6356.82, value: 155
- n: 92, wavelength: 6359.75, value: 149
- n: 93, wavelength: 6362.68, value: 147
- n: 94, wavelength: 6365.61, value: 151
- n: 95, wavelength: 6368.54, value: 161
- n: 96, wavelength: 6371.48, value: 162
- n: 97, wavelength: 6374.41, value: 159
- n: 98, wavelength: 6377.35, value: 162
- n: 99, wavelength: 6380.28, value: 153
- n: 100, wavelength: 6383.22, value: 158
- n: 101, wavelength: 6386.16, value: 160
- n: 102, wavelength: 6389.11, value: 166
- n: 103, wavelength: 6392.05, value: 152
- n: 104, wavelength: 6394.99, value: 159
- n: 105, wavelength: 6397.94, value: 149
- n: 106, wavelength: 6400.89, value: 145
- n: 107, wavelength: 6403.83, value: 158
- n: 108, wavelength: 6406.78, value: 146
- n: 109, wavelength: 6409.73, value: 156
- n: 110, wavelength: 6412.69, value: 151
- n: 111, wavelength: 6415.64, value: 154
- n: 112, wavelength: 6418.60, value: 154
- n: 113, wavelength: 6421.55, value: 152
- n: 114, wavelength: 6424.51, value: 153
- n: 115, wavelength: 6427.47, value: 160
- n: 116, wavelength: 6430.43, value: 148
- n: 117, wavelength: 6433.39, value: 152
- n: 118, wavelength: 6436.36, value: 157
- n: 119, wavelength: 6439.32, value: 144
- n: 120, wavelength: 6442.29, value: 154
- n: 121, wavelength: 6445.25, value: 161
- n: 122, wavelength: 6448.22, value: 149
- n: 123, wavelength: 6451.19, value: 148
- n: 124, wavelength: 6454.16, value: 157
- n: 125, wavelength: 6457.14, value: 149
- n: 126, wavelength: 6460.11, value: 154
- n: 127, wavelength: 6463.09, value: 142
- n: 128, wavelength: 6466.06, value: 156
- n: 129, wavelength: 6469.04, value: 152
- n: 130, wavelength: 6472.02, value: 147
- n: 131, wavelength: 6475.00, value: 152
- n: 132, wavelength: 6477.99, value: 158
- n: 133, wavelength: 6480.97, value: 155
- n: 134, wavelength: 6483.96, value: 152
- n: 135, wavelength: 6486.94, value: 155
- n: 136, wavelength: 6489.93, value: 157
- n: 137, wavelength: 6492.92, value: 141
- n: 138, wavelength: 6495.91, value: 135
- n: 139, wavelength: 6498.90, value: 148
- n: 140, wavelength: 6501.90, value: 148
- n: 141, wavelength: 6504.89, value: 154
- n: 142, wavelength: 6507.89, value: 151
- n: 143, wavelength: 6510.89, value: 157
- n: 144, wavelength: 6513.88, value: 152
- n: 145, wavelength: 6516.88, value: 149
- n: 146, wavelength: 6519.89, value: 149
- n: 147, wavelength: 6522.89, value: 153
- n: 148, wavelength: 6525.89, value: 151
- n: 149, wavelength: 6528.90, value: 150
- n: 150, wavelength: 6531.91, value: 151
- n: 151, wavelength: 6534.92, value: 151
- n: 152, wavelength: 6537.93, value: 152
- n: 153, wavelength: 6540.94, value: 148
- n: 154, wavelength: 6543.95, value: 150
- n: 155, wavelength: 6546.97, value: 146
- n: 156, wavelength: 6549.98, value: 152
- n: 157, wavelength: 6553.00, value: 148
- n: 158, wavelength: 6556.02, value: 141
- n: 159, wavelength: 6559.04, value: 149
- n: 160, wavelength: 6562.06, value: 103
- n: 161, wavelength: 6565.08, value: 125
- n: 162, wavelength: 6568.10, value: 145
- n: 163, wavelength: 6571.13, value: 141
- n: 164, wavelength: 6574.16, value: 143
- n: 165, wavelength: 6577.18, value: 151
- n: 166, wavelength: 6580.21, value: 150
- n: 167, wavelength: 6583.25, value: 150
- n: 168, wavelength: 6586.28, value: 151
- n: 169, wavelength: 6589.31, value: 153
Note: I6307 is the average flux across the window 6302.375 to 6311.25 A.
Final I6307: 162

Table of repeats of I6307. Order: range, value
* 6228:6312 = 158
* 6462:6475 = 150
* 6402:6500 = 152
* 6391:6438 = 153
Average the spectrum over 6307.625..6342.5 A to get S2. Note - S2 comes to 155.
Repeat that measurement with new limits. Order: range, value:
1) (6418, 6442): 153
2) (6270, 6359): 157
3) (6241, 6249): 158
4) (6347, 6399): 157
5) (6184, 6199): 160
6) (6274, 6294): 159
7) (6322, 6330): 157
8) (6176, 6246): 161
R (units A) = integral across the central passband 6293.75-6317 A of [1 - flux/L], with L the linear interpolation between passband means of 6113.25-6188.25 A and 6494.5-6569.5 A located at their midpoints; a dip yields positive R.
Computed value -0.5 A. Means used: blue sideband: 161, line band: 158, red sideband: 146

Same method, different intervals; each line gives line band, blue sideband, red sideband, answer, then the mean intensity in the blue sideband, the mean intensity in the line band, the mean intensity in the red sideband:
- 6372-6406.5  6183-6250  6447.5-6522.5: -0.5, 160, 156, 151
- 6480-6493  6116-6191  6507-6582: -0.4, 160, 153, 146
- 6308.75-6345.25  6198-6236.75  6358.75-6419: 0.5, 161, 155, 155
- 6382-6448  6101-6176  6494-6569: -1.5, 160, 154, 146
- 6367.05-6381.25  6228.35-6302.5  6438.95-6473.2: -0.5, 158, 160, 151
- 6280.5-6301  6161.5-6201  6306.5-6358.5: -0.4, 159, 160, 156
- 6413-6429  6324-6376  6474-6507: -0.1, 156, 154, 150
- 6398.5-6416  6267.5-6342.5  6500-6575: 0.1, 157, 151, 146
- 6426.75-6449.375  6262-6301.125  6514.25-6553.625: 0.1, 159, 153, 150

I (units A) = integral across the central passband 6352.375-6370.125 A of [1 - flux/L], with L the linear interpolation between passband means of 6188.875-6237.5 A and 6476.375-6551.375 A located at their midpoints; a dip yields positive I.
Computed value 0.23 A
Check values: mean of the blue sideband 160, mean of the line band 154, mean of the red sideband 151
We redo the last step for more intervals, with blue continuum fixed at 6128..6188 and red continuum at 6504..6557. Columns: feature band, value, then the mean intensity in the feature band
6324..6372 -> -0.20 A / 156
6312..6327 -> 0.30 A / 153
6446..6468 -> 0.16 A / 151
